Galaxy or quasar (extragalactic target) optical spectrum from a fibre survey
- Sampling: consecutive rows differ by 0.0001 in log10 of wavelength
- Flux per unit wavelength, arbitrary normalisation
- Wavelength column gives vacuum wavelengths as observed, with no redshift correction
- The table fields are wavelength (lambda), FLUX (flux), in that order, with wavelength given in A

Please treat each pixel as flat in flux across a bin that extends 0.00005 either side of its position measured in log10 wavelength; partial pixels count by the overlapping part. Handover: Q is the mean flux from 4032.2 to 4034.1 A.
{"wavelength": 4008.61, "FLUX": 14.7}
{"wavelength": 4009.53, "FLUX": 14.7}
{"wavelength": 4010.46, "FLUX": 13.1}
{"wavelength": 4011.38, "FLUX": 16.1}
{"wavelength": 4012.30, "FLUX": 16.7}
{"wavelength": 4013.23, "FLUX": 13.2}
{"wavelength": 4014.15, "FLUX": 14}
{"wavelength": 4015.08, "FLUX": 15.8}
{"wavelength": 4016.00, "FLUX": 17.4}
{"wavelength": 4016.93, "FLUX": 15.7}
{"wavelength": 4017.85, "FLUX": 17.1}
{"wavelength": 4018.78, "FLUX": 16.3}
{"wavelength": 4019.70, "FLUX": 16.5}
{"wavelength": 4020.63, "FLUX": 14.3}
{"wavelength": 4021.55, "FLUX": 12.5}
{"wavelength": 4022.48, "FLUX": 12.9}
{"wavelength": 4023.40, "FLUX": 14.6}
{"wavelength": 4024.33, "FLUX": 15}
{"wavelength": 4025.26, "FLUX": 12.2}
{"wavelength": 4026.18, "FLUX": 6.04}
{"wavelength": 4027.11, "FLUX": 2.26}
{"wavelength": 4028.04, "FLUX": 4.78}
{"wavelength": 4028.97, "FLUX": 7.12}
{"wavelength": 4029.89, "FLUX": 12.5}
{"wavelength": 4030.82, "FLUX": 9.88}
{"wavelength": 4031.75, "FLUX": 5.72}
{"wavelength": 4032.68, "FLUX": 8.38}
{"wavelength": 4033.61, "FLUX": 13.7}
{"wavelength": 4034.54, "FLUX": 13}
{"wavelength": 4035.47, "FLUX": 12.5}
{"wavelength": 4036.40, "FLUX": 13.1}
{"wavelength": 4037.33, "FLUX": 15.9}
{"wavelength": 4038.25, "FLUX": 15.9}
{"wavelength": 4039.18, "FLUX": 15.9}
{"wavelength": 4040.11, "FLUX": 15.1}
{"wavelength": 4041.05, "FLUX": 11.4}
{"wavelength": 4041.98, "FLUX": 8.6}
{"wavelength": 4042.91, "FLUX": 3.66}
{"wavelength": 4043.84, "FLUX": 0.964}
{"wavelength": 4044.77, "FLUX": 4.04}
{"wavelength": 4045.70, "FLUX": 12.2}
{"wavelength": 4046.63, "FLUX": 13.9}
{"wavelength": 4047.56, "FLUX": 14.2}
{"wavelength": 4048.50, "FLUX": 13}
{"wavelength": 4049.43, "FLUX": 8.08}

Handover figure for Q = 11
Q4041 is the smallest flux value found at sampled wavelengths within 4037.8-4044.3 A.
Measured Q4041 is 0.964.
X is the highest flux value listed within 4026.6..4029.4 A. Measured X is 7.12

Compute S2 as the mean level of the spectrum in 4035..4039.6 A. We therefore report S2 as 14.7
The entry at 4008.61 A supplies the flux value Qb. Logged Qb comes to 14.7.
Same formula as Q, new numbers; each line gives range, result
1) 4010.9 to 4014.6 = 15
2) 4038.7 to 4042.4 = 12.8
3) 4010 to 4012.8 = 15.3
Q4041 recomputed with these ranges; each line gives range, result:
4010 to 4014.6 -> 13.1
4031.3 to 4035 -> 5.72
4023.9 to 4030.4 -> 2.26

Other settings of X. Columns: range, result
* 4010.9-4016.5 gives 17.4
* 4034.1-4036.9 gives 13.1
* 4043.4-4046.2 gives 12.2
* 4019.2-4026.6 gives 16.5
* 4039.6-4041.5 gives 15.1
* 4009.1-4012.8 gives 16.7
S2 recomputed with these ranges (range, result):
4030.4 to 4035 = 10.1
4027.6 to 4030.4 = 8.2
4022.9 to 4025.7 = 13.9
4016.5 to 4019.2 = 16.4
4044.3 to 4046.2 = 8.23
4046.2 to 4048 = 14.1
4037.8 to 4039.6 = 15.9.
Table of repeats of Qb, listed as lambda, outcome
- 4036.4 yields 13.1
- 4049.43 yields 8.08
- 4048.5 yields 13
